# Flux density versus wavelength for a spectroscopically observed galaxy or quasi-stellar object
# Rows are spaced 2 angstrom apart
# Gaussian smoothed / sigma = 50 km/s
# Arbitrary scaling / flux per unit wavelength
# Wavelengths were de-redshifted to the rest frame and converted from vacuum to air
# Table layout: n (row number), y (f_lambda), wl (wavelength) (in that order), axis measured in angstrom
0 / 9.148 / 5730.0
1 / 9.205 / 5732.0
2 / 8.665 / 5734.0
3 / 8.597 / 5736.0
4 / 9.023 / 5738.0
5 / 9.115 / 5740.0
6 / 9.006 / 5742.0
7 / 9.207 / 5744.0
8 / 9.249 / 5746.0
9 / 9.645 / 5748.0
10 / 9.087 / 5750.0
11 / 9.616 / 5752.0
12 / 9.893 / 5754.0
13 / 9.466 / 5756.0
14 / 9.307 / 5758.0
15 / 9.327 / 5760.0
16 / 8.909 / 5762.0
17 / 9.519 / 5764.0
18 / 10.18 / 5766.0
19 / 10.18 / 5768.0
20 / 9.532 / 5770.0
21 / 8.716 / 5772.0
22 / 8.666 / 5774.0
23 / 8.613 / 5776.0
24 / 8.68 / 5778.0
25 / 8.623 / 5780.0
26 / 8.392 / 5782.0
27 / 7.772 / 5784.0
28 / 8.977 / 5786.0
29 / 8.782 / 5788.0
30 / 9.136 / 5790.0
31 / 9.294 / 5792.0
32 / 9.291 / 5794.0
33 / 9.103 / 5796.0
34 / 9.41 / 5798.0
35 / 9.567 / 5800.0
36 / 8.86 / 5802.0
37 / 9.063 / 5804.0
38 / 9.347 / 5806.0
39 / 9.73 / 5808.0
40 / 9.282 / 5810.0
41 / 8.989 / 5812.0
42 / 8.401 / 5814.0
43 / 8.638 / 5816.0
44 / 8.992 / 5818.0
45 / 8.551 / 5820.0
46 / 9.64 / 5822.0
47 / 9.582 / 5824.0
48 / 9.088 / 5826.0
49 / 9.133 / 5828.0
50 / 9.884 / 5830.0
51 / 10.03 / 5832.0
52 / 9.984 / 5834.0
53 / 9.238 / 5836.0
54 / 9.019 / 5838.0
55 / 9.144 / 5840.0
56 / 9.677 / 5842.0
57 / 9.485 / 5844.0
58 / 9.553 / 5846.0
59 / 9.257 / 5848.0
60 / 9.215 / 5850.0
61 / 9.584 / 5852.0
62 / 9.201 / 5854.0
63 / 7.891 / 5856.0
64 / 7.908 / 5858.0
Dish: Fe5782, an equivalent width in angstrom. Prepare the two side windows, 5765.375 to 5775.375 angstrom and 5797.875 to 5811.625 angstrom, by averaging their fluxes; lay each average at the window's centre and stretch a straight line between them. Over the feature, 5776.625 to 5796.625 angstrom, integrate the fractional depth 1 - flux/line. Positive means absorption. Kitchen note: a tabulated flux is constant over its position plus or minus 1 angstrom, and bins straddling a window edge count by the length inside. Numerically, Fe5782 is 1.2 angstrom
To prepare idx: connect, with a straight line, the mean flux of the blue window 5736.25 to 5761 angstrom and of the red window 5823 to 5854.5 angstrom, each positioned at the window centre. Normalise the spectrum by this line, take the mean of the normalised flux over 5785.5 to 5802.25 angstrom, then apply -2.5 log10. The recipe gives 0.02 mag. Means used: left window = 9.31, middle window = 9.18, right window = 9.45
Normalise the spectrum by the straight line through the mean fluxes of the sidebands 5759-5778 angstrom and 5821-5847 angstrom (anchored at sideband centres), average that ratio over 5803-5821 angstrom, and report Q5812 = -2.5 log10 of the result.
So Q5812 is 0.05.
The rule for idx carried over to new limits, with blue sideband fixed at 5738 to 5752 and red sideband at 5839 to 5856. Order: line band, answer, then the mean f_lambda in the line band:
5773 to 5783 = 0.08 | 8.59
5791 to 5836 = 0.00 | 9.27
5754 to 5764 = -0.01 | 9.34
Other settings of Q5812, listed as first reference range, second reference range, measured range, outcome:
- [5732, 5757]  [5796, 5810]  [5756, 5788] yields 0.027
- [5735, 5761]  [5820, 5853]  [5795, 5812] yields 0.012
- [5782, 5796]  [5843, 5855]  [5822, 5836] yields -0.044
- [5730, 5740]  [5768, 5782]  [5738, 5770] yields -0.064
